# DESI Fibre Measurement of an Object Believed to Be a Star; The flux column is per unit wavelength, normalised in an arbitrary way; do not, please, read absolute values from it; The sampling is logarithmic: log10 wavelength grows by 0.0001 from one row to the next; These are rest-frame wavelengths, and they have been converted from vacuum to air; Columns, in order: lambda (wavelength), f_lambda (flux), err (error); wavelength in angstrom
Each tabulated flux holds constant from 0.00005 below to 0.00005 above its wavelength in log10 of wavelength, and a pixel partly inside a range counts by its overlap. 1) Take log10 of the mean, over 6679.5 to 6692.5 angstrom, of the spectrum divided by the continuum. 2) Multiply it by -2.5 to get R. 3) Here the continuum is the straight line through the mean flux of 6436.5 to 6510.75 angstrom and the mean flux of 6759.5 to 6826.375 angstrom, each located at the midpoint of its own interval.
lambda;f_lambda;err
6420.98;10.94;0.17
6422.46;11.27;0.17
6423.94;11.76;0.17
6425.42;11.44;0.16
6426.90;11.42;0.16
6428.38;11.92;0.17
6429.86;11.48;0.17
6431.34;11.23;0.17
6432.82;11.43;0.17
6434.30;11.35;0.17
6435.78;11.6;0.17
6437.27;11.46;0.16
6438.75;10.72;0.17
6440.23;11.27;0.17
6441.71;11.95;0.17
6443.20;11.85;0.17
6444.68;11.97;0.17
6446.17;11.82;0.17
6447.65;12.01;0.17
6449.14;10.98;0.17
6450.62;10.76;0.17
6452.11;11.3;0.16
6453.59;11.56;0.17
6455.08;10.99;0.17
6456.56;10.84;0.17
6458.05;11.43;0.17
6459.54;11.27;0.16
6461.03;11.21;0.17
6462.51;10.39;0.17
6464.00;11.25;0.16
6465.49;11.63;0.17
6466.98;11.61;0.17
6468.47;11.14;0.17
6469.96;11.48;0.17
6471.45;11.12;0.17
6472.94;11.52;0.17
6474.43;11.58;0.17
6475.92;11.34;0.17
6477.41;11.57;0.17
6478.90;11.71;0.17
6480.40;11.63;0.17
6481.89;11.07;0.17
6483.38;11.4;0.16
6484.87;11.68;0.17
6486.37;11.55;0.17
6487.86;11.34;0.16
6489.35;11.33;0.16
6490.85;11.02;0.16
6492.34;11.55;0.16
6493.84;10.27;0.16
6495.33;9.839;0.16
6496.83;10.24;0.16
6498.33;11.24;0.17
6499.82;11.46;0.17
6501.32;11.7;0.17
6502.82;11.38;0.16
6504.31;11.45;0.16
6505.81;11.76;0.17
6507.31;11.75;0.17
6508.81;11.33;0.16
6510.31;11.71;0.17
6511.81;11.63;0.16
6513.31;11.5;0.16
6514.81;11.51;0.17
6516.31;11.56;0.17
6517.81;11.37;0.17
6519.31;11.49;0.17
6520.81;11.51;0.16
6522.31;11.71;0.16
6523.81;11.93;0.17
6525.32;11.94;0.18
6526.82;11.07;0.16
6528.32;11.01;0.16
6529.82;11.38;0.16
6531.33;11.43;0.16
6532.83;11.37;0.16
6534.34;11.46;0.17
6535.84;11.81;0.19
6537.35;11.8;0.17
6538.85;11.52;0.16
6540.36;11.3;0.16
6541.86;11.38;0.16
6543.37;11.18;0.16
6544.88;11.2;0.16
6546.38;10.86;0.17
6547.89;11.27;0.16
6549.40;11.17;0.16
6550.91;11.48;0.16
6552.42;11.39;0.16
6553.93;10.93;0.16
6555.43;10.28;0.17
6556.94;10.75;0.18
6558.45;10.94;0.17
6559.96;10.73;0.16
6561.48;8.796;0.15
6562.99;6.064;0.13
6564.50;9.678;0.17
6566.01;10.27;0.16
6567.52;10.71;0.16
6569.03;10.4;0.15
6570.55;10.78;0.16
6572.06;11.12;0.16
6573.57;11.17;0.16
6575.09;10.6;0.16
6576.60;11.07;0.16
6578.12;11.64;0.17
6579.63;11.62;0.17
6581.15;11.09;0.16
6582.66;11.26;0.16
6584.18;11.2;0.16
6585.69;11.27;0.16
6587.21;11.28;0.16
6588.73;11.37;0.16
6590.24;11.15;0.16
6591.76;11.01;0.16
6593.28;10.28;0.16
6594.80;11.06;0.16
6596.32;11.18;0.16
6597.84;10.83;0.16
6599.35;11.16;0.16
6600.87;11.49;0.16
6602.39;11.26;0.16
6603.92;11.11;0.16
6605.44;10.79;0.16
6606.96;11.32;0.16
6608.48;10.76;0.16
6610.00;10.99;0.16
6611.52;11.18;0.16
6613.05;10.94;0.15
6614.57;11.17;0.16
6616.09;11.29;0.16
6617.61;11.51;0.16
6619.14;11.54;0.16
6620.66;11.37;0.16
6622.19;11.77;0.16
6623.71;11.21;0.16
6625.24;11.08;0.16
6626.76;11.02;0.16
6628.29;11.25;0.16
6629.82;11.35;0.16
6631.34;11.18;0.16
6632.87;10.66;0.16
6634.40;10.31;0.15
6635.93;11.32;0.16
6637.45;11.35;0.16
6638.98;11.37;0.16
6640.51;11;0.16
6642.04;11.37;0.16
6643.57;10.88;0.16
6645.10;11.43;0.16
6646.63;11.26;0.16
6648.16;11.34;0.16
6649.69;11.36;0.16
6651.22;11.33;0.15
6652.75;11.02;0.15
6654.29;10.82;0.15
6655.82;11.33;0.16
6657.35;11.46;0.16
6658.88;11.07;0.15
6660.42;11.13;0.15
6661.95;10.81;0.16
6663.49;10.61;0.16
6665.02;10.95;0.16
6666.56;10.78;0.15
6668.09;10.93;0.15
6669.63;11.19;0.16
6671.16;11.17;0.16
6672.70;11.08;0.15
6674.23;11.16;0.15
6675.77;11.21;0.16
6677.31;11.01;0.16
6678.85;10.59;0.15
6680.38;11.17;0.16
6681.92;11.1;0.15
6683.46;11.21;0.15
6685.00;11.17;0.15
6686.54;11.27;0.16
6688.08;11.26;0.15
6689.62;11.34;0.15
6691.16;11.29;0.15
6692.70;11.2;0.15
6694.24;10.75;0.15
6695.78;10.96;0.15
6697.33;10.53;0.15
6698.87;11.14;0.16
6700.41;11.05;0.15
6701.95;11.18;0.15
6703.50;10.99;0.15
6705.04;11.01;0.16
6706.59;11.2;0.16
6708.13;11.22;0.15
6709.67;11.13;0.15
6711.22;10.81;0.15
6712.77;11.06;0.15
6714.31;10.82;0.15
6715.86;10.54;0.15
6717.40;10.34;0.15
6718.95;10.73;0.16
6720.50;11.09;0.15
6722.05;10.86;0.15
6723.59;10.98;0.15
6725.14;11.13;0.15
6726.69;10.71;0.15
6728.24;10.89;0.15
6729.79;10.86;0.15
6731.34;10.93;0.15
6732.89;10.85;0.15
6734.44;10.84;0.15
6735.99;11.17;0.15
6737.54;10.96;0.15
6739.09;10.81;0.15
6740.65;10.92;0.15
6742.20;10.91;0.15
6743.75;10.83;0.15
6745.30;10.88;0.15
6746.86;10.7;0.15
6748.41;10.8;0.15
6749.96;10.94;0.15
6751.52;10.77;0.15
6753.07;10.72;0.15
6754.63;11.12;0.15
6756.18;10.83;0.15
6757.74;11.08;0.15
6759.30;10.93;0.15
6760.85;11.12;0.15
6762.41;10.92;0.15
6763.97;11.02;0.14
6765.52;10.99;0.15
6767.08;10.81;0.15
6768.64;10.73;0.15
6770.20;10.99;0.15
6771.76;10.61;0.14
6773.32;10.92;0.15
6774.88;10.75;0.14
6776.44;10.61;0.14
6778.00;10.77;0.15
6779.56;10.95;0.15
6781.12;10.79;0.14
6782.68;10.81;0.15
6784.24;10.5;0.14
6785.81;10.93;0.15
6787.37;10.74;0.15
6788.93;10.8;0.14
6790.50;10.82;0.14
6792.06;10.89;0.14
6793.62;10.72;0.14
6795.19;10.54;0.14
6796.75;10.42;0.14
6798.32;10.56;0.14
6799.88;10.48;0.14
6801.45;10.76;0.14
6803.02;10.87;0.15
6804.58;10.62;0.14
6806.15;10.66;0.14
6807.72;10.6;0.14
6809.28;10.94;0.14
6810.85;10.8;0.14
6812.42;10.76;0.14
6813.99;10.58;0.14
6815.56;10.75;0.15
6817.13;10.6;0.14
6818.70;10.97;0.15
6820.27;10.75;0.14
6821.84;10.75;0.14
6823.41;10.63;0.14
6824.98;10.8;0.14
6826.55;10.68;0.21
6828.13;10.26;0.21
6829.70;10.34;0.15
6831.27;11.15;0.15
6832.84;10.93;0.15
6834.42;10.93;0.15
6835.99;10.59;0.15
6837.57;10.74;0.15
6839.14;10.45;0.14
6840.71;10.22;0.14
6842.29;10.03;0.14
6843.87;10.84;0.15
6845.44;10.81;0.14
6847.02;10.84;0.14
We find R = -0.03 mag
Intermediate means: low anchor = 11.3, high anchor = 10.8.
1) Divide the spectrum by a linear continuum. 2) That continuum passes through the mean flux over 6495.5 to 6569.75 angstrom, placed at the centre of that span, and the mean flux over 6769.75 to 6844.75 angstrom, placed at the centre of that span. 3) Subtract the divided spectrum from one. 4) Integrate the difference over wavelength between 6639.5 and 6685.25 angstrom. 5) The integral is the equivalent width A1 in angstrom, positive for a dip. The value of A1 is -0.8 angstrom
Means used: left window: 11.1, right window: 10.7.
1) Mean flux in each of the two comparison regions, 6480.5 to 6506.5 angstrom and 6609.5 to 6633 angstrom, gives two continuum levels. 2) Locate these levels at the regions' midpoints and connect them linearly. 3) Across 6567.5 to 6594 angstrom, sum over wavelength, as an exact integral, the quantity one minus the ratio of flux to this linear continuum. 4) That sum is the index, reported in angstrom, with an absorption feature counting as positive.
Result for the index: 0.4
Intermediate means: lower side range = 11.2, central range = 11.1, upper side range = 11.2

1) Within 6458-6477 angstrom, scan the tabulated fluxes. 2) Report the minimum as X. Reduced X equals 10.39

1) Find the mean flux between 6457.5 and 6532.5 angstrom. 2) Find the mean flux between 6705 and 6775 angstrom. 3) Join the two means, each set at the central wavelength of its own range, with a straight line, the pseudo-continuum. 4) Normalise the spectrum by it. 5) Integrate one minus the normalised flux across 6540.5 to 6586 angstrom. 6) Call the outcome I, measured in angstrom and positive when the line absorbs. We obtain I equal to 1.97 angstrom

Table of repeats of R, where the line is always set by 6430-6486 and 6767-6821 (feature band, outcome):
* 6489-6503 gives 0.033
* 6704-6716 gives -0.010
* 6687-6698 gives -0.012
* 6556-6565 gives 0.178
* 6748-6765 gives -0.013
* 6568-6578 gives 0.026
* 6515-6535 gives -0.022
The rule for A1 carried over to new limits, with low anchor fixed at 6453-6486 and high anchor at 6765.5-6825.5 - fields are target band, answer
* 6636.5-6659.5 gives -0.46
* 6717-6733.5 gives 0.01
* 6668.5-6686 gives -0.22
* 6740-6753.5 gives 0.00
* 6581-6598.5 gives 0.05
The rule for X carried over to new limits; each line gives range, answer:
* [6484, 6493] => 11.02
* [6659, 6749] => 10.34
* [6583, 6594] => 10.28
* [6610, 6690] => 10.31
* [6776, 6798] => 10.42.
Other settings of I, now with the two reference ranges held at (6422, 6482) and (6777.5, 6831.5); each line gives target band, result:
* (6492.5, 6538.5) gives -0.47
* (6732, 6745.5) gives -0.09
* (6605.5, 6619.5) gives -0.09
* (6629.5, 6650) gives -0.21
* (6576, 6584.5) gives -0.13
